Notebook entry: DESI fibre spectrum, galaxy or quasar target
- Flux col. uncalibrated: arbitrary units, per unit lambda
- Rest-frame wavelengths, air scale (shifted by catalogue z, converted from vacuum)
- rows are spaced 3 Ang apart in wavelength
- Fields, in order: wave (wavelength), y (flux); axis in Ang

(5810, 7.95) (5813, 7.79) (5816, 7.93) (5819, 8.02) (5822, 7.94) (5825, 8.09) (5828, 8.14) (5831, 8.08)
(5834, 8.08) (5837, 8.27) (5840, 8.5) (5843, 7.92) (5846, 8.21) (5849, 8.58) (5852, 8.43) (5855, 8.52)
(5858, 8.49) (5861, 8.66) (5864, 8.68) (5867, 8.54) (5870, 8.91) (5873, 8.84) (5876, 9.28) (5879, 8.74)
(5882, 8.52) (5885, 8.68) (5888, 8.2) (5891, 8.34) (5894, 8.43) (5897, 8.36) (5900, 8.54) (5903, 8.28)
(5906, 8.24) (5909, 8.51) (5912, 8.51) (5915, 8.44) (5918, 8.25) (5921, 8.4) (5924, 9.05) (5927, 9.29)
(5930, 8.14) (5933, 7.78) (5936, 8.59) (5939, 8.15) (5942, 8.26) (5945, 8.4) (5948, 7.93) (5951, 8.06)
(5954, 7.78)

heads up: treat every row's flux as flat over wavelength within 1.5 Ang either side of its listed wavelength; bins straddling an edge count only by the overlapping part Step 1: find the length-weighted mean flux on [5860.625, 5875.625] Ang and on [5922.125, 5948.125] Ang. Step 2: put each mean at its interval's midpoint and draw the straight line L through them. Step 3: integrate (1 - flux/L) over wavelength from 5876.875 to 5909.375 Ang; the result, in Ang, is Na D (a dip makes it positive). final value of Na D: 0.7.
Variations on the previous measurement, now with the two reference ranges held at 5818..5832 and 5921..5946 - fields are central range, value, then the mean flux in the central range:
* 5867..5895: -1.3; 8.66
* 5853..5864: -0.5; 8.57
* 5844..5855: -0.3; 8.4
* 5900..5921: 0.0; 8.39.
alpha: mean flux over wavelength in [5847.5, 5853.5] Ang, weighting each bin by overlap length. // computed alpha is 8.51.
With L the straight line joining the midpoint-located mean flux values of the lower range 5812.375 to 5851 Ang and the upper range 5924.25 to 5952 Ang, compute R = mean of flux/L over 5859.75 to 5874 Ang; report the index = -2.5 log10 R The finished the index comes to -0.07 mag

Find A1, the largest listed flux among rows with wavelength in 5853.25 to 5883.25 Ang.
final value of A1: 9.28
